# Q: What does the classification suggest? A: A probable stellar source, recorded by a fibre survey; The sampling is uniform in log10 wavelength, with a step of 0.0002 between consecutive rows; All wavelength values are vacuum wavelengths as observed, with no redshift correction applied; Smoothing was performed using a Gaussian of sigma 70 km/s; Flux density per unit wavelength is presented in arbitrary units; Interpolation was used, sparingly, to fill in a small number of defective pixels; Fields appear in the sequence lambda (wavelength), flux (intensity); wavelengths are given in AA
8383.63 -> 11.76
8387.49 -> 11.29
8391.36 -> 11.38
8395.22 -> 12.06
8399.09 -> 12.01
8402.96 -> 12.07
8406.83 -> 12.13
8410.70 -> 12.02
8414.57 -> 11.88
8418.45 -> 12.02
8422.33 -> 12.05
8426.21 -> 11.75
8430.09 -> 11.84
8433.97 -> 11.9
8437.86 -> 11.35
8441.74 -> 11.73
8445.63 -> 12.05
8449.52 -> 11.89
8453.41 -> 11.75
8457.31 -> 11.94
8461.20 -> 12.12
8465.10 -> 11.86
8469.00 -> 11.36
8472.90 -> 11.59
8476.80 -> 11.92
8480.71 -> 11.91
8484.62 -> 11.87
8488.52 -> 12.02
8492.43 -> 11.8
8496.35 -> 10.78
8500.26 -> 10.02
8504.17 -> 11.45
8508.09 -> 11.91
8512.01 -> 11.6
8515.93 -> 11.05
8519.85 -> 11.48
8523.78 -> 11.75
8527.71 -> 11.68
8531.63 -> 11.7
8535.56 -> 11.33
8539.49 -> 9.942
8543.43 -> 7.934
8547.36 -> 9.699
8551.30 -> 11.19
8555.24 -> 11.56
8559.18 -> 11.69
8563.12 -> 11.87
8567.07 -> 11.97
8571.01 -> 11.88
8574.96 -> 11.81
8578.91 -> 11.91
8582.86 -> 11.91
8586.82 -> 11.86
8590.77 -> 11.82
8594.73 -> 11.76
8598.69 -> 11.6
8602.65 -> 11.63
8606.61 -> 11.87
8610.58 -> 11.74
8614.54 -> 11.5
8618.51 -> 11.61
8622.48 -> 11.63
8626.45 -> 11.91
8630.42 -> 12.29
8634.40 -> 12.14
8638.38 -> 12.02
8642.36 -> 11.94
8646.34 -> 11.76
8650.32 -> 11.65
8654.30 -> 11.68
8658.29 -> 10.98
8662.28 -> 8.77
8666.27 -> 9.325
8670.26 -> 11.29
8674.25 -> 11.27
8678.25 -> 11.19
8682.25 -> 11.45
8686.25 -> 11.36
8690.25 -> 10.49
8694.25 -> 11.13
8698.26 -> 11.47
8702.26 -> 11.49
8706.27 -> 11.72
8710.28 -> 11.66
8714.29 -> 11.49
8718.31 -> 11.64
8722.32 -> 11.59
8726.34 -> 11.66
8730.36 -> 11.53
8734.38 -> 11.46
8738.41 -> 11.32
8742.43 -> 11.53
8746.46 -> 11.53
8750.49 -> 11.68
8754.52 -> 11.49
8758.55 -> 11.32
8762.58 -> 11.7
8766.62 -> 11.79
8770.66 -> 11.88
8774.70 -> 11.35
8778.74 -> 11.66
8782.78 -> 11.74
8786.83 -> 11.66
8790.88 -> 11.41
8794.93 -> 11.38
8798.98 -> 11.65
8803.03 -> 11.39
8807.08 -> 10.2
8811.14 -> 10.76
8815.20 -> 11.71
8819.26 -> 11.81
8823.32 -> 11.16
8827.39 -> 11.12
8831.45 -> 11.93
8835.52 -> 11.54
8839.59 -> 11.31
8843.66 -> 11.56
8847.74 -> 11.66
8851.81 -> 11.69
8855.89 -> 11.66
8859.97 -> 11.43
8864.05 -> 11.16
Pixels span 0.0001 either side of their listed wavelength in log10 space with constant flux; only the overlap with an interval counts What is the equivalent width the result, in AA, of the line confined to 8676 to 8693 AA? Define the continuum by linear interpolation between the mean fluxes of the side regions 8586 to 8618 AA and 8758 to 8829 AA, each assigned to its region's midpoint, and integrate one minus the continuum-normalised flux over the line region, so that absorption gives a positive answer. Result 0.7 AA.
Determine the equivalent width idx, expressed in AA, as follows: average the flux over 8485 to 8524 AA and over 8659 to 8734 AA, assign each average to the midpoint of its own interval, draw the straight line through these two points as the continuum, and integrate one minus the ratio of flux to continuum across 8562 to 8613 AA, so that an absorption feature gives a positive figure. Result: -2.4 AA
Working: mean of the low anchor 11.4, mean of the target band 11.8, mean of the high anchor 11.1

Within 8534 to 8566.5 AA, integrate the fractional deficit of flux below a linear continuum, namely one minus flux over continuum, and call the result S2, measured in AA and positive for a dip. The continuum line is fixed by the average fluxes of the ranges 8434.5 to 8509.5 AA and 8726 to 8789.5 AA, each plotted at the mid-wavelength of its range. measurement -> 2.6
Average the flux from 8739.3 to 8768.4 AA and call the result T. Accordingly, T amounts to 11.6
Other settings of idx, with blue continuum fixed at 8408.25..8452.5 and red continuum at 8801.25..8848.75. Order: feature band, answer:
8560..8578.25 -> -0.3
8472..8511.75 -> 0.9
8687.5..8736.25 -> 0.2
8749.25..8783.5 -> -0.6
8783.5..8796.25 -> -0.1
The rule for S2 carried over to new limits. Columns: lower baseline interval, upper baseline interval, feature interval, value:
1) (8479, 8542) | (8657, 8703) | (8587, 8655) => -4.85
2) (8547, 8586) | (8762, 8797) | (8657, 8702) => 3.12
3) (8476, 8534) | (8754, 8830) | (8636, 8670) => 1.29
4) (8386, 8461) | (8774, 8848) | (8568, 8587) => -0.32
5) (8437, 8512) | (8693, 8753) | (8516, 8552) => 2.72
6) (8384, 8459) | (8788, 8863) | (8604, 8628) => -0.14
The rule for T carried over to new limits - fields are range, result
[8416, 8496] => 11.8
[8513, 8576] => 11.2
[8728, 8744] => 11.5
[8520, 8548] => 10.7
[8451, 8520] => 11.6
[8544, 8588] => 11.5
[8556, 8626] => 11.8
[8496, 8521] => 11.2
